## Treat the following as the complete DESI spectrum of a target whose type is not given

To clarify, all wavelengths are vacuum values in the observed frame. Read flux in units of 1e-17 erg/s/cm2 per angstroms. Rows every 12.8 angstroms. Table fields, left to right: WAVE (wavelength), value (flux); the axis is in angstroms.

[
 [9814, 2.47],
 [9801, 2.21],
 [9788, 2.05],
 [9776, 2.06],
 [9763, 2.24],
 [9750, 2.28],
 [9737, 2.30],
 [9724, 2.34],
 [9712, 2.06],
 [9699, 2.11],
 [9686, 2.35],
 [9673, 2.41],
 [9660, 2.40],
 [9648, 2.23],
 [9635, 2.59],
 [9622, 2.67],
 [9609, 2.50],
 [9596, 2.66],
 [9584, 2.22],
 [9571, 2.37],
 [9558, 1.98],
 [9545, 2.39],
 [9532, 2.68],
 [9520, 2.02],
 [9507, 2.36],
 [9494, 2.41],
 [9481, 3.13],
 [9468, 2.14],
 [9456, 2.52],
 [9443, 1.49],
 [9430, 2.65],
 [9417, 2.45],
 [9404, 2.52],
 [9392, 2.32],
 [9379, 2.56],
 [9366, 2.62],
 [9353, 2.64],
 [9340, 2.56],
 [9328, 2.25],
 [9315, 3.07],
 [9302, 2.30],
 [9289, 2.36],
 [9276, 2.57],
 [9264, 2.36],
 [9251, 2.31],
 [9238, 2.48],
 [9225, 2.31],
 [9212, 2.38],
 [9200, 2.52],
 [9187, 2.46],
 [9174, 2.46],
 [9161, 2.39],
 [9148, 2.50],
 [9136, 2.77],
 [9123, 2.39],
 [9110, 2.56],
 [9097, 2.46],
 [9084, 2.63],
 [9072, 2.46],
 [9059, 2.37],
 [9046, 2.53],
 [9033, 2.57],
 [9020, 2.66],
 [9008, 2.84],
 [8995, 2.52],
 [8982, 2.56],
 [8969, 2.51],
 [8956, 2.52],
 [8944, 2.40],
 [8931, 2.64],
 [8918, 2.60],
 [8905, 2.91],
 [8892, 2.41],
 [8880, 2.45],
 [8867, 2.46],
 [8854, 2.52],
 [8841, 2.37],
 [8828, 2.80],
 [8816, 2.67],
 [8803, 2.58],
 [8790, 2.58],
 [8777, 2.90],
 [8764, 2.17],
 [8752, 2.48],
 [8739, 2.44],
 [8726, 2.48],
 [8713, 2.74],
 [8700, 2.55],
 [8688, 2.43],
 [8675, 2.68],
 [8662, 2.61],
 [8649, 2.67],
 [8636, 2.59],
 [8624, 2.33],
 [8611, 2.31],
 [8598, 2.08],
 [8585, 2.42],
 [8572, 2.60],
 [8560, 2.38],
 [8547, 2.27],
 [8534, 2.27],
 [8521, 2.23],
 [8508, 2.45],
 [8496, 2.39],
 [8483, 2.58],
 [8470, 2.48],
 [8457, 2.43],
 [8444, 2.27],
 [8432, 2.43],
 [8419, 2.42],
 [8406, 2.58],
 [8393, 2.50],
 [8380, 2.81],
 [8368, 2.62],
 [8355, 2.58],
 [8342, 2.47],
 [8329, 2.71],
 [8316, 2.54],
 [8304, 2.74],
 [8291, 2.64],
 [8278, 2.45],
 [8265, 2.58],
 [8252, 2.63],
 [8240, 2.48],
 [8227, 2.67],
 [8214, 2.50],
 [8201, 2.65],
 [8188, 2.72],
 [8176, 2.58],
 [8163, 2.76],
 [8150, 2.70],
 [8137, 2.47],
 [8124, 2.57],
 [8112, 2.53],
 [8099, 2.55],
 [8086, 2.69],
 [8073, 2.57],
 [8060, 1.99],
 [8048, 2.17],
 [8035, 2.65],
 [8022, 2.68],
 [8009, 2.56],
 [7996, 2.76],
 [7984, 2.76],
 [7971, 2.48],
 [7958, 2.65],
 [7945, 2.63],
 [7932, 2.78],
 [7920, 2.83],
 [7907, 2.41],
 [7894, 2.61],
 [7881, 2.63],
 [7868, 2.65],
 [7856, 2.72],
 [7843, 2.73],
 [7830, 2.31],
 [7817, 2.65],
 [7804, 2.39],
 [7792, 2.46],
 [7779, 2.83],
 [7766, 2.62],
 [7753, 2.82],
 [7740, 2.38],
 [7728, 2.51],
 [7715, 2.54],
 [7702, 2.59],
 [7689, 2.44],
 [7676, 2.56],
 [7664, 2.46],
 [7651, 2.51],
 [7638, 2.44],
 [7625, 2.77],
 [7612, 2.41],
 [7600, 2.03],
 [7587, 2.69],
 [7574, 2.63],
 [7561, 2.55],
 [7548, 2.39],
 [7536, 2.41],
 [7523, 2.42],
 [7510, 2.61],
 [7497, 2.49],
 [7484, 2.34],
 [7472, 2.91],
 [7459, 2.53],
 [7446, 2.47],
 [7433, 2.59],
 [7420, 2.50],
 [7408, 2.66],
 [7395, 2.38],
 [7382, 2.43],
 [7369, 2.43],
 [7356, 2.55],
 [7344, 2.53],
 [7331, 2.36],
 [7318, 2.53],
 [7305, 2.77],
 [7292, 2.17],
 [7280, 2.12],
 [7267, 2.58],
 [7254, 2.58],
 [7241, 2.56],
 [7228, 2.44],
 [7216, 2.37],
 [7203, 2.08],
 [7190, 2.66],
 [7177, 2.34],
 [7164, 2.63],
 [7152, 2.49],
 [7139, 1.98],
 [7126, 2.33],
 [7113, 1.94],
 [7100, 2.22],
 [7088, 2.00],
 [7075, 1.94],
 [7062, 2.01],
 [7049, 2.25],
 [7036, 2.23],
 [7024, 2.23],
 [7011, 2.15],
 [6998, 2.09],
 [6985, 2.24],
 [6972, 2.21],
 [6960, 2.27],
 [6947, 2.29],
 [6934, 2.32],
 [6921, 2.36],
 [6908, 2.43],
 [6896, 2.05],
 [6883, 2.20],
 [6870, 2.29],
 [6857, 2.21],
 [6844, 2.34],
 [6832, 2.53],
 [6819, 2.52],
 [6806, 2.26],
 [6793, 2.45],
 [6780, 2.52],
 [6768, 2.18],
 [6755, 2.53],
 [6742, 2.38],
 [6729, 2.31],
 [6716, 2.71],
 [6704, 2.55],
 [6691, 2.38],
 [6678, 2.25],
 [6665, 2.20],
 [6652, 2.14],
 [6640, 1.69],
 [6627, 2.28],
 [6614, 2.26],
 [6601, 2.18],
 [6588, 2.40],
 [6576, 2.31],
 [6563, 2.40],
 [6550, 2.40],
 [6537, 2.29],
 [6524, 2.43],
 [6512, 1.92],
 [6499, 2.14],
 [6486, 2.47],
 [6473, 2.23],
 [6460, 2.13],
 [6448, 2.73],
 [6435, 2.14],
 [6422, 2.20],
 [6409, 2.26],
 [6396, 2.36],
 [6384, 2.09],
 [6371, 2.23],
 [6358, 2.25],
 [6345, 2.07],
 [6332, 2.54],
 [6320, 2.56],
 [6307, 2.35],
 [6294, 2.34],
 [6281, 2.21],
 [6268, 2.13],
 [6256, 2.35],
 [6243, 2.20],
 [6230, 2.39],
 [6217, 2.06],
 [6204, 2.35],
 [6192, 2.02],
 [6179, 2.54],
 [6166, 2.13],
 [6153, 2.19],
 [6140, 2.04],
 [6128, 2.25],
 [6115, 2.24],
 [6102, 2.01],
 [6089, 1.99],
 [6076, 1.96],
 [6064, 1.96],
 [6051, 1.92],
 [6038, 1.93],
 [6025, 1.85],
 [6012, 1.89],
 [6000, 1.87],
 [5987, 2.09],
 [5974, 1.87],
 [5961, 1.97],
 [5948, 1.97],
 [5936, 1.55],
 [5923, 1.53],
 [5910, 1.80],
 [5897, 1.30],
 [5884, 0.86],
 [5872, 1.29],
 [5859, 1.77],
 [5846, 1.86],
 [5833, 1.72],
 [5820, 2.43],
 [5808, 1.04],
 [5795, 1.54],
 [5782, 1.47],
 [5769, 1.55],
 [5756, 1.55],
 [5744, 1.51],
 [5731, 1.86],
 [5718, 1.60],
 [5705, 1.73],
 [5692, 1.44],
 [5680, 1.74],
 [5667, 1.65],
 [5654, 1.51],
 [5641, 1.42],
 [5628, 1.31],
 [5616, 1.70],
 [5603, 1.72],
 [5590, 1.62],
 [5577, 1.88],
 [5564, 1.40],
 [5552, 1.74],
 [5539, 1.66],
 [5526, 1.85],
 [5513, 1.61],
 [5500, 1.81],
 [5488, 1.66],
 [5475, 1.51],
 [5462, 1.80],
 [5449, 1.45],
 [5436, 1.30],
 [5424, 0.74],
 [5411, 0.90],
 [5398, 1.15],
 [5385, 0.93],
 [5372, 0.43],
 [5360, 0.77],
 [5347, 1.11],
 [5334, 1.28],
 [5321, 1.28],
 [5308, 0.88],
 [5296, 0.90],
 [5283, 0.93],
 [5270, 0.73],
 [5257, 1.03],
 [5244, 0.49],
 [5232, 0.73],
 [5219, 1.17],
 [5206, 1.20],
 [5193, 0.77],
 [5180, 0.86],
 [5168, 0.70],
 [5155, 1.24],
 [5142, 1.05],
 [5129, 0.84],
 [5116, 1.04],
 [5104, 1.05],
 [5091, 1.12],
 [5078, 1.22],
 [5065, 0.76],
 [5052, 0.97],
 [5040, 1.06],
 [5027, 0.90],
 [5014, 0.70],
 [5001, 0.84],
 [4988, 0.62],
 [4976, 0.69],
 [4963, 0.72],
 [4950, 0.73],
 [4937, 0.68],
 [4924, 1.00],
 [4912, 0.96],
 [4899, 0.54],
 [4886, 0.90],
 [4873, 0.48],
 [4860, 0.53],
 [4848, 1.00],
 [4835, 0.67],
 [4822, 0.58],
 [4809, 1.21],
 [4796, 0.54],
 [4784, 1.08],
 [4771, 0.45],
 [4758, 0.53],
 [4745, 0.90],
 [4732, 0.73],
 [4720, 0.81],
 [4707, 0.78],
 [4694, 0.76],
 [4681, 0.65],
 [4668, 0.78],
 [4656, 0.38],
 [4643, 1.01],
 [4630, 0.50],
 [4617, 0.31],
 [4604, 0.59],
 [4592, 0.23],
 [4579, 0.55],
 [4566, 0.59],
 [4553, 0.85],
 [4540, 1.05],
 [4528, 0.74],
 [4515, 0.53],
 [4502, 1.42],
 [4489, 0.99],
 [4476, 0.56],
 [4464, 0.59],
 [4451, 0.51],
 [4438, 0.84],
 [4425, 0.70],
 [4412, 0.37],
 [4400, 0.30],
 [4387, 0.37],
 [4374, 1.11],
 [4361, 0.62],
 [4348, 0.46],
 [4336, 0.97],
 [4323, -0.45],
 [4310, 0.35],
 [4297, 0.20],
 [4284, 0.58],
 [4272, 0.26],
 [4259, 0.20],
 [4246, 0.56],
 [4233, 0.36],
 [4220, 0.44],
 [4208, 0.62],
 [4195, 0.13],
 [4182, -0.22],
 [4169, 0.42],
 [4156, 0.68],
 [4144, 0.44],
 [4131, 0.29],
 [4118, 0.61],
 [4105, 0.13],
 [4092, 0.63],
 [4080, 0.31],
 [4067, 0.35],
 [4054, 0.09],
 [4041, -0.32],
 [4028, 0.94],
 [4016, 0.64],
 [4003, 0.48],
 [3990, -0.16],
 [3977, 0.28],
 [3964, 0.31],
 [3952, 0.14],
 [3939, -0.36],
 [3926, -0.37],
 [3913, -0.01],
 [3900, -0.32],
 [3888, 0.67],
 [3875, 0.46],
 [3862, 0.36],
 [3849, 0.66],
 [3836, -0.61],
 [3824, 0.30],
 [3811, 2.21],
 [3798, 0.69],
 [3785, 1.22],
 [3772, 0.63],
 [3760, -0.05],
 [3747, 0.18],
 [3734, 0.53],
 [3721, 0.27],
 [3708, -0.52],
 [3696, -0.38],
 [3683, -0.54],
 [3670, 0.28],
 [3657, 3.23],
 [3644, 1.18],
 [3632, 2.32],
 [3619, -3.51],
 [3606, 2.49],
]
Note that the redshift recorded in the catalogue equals 0.37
